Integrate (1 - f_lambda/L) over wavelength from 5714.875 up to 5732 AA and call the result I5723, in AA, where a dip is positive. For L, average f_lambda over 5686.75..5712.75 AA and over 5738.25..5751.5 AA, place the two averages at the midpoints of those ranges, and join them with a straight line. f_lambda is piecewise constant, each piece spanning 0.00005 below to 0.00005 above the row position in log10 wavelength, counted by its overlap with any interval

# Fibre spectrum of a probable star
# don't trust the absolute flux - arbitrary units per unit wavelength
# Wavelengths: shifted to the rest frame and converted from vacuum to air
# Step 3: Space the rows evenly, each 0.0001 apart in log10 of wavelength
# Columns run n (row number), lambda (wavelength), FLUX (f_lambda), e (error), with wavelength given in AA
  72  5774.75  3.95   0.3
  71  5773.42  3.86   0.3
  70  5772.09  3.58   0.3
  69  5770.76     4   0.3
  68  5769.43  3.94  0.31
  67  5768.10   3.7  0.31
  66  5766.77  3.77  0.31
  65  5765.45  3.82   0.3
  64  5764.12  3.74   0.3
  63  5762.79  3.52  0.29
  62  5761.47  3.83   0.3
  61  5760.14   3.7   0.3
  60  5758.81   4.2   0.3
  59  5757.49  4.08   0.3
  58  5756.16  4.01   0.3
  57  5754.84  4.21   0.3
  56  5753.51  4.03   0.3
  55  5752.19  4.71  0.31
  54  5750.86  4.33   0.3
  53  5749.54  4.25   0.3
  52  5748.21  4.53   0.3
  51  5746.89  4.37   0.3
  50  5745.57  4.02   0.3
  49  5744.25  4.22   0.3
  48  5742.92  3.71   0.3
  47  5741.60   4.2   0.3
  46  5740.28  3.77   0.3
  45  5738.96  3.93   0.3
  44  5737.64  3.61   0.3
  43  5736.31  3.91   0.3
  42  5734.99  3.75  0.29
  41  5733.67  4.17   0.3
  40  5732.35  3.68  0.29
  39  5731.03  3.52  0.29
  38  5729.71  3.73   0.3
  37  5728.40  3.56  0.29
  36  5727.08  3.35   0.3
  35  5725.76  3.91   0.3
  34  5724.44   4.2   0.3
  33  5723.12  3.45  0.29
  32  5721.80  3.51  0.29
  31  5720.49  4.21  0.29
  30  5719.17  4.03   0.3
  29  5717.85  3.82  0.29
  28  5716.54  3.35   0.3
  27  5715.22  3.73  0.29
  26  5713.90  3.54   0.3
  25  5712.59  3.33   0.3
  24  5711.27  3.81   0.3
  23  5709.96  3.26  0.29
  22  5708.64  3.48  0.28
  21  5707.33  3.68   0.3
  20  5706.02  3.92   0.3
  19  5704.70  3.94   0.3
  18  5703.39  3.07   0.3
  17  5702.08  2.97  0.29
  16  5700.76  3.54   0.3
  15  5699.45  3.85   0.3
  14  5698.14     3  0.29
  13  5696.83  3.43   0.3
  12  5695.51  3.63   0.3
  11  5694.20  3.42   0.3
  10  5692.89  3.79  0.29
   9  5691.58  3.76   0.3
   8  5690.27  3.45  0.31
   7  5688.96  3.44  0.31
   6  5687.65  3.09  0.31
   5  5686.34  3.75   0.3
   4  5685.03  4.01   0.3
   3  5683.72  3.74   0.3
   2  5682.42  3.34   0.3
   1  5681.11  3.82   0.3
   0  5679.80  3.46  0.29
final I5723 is 0.49 AA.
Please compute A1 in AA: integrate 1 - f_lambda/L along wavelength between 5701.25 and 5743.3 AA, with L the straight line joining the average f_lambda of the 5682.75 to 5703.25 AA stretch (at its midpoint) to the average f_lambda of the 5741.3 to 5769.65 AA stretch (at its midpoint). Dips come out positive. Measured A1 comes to 0.8 AA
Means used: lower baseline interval 3.51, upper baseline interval 4.04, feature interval 3.69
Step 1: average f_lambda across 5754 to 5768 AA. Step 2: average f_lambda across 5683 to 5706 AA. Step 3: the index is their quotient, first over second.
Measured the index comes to 1.10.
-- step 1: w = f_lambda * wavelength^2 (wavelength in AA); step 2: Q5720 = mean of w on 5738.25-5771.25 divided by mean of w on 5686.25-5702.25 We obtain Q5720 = 1.18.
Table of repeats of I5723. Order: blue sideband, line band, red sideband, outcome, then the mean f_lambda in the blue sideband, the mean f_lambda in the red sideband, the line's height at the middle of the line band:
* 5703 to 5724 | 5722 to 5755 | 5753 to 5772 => -1.62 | 3.65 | 3.89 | 3.77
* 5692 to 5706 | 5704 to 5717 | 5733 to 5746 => 0.02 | 3.49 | 3.93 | 3.61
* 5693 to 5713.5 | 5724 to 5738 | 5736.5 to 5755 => 0.53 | 3.5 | 4.13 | 3.91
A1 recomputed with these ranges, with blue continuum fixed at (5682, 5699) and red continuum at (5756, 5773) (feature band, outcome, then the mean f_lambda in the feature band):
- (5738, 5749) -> -1.0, 4.08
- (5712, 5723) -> -0.1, 3.68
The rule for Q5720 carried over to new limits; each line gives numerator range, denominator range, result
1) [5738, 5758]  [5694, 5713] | 1.21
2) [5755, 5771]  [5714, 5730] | 1.05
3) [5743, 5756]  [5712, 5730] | 1.16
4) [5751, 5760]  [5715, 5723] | 1.13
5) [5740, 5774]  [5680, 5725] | 1.14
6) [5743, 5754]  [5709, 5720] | 1.20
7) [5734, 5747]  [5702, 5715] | 1.13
